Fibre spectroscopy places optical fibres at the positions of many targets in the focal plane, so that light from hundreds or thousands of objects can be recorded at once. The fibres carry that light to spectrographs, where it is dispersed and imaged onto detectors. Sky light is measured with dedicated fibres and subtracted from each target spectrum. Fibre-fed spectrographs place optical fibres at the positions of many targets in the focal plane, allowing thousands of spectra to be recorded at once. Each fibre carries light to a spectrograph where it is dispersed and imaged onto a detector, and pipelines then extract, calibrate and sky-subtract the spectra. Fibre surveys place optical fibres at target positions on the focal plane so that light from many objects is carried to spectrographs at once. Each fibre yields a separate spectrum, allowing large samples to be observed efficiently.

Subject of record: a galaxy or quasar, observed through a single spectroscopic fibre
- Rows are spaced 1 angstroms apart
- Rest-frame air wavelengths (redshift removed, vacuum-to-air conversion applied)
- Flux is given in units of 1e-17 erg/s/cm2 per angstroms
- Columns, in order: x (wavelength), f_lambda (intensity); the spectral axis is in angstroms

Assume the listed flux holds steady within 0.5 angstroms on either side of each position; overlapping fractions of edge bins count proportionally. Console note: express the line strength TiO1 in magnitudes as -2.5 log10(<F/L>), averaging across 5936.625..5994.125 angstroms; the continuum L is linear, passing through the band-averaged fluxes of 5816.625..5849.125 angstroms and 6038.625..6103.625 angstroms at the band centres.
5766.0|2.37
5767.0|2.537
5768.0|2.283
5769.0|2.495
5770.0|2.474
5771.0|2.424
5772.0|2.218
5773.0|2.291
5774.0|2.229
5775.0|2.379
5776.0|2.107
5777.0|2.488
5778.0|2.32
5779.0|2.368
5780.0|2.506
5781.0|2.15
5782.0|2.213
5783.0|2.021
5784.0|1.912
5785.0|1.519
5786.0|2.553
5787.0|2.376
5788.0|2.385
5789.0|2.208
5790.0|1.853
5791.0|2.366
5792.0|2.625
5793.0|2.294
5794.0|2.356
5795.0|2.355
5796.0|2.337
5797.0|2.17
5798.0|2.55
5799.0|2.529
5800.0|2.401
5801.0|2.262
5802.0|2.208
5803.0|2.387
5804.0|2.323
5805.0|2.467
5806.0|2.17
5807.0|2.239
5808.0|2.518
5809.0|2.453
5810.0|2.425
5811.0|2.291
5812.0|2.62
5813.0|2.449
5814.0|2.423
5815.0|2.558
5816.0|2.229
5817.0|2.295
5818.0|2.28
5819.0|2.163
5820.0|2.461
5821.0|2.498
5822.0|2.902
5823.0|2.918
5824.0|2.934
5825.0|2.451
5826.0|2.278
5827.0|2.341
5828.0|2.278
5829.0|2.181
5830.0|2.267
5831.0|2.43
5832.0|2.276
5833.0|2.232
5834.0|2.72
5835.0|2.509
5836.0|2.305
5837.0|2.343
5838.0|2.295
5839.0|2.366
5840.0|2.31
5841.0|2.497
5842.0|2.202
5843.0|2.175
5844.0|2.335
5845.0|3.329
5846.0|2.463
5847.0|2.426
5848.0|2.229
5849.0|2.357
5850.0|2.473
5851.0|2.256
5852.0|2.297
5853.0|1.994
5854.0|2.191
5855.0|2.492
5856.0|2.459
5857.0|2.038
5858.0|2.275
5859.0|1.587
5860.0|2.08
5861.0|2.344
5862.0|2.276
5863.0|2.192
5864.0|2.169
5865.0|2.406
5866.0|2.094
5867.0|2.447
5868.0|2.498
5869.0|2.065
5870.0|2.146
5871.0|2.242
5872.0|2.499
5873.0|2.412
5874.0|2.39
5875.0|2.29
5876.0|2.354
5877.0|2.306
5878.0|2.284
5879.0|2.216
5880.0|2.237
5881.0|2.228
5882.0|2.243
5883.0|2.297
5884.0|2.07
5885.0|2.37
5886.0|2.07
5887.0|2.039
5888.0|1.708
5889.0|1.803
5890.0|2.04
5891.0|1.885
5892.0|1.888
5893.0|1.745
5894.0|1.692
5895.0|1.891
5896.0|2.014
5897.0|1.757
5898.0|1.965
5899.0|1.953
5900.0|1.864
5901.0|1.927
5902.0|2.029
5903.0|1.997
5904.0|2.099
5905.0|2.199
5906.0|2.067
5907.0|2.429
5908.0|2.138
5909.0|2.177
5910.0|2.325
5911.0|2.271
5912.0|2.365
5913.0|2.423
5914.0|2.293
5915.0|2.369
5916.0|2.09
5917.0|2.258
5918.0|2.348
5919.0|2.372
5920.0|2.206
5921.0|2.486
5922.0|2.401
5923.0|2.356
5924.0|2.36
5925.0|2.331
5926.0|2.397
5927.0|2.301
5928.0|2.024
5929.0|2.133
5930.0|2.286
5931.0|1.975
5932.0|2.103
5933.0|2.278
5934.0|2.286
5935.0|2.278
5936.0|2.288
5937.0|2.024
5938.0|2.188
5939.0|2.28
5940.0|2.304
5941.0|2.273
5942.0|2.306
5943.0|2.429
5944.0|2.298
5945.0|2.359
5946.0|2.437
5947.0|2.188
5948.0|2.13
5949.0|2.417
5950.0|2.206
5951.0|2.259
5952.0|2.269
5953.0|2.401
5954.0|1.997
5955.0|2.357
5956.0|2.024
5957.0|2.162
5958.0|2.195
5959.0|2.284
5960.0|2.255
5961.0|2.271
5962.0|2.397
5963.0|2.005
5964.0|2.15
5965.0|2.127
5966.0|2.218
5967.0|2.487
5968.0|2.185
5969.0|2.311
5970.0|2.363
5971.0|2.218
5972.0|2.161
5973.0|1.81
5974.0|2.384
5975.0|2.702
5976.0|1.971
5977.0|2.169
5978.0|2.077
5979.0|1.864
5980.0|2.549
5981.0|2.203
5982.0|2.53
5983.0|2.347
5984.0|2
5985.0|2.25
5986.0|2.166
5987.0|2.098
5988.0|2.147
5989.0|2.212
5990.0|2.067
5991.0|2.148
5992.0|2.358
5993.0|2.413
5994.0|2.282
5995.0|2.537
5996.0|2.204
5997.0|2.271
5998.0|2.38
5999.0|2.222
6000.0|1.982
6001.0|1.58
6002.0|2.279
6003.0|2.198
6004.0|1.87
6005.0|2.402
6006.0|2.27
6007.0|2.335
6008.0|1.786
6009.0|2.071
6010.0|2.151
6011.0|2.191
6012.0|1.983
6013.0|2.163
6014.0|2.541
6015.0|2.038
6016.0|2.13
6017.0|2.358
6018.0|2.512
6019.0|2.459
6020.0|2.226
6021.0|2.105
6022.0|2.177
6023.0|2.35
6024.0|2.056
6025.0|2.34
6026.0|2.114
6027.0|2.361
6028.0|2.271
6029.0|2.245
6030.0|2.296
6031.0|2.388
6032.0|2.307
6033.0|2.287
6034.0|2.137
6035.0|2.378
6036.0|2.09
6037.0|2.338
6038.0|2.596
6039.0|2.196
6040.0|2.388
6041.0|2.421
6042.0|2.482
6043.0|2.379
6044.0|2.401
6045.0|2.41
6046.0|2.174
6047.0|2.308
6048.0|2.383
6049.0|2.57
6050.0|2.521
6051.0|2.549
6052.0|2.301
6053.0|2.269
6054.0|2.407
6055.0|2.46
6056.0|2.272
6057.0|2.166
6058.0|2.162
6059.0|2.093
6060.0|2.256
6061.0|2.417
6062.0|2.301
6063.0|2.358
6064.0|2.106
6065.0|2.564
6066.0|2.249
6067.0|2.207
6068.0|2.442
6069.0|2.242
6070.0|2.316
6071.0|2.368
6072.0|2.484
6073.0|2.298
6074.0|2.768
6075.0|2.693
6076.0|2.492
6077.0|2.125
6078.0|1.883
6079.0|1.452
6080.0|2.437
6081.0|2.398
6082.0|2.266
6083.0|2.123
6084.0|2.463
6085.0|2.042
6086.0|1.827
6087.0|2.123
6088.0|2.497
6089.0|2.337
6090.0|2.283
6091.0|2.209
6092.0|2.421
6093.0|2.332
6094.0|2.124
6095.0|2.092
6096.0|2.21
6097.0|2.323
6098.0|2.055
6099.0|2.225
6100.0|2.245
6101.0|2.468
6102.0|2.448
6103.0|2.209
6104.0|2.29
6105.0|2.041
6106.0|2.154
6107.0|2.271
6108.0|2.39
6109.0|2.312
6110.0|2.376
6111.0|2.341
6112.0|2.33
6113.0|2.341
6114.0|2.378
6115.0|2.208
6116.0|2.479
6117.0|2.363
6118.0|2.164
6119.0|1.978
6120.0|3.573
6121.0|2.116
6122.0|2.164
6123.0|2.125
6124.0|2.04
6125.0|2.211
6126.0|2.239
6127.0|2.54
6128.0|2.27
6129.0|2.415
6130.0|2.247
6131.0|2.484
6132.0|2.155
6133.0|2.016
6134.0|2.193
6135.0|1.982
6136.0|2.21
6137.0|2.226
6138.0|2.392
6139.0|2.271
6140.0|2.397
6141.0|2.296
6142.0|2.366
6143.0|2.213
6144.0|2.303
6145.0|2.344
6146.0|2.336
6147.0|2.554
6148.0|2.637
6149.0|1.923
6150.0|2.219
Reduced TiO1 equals 0.06 mag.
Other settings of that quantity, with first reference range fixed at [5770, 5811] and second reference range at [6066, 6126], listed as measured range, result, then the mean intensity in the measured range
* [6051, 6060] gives 0.00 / 2.28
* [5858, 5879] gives 0.02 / 2.25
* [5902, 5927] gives 0.01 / 2.28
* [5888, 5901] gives 0.22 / 1.87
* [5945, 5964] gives 0.03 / 2.24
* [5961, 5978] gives 0.03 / 2.23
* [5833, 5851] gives -0.06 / 2.42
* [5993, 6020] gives 0.04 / 2.2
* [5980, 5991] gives 0.03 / 2.22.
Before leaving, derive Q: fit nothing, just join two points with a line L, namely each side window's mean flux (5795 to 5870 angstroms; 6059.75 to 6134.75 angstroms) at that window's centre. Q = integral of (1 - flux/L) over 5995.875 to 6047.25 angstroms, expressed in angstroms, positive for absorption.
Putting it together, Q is 1.4 angstroms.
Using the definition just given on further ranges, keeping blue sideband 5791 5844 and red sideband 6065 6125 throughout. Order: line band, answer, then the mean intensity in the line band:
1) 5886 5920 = 4.1 angstroms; 2.08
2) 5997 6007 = 0.7 angstroms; 2.15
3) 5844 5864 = 0.7 angstroms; 2.3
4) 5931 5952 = 0.8 angstroms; 2.26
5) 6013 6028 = 0.3 angstroms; 2.27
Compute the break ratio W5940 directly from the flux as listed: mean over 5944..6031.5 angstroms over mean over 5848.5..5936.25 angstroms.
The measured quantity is 1.0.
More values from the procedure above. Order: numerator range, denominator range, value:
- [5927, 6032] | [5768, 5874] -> 0.95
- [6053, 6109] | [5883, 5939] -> 1.06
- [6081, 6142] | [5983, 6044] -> 1.02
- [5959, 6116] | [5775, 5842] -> 0.96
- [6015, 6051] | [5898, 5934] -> 1.05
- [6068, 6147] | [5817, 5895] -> 1.00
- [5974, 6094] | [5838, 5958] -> 1.02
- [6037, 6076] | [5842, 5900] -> 1.08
